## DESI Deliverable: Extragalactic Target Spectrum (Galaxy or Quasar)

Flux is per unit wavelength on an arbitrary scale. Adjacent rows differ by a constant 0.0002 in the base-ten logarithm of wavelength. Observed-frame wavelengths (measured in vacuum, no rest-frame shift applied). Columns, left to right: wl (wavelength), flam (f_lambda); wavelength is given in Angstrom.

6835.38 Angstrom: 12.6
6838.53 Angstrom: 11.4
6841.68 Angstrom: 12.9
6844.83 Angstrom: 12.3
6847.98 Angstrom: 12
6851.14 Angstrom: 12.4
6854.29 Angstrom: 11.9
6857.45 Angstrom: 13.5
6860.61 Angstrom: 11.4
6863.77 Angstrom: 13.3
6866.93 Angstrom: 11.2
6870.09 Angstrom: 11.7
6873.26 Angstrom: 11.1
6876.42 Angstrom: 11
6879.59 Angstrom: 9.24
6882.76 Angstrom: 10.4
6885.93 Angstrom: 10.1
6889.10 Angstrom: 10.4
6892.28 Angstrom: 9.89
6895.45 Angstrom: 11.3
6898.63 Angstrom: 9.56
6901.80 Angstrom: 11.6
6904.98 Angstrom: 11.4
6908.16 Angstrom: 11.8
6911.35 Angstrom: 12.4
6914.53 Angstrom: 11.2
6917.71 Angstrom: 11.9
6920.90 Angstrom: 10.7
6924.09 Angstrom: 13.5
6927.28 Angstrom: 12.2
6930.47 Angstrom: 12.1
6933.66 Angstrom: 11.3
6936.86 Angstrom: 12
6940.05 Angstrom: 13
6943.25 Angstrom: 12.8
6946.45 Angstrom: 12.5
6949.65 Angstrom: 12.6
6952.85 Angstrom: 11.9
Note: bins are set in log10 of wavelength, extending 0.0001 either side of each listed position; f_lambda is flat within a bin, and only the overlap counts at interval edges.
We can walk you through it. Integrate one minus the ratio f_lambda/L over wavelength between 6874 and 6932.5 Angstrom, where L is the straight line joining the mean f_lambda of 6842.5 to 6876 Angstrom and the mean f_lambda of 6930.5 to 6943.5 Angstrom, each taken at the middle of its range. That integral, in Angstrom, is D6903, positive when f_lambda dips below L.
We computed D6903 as 4.8 Angstrom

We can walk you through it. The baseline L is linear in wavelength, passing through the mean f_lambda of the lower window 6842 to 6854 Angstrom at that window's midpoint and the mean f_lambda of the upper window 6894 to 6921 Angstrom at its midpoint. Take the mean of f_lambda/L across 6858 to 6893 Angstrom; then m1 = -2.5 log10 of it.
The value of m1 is 0.08 mag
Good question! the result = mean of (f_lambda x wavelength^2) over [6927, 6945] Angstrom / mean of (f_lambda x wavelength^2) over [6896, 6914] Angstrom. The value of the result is 1.1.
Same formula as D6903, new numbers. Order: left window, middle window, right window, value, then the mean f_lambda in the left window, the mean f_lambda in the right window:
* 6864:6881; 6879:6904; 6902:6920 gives 2.2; 11.1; 11.7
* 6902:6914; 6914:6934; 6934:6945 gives 0.3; 11.8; 12.4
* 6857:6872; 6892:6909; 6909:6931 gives 1.5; 12.1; 12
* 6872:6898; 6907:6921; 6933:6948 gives -0.3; 10.4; 12.4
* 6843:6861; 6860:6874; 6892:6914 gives 0.2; 12.3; 11.2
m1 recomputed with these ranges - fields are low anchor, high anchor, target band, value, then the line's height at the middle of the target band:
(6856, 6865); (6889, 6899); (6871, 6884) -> 0.10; 11.5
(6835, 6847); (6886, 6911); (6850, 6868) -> -0.04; 11.8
